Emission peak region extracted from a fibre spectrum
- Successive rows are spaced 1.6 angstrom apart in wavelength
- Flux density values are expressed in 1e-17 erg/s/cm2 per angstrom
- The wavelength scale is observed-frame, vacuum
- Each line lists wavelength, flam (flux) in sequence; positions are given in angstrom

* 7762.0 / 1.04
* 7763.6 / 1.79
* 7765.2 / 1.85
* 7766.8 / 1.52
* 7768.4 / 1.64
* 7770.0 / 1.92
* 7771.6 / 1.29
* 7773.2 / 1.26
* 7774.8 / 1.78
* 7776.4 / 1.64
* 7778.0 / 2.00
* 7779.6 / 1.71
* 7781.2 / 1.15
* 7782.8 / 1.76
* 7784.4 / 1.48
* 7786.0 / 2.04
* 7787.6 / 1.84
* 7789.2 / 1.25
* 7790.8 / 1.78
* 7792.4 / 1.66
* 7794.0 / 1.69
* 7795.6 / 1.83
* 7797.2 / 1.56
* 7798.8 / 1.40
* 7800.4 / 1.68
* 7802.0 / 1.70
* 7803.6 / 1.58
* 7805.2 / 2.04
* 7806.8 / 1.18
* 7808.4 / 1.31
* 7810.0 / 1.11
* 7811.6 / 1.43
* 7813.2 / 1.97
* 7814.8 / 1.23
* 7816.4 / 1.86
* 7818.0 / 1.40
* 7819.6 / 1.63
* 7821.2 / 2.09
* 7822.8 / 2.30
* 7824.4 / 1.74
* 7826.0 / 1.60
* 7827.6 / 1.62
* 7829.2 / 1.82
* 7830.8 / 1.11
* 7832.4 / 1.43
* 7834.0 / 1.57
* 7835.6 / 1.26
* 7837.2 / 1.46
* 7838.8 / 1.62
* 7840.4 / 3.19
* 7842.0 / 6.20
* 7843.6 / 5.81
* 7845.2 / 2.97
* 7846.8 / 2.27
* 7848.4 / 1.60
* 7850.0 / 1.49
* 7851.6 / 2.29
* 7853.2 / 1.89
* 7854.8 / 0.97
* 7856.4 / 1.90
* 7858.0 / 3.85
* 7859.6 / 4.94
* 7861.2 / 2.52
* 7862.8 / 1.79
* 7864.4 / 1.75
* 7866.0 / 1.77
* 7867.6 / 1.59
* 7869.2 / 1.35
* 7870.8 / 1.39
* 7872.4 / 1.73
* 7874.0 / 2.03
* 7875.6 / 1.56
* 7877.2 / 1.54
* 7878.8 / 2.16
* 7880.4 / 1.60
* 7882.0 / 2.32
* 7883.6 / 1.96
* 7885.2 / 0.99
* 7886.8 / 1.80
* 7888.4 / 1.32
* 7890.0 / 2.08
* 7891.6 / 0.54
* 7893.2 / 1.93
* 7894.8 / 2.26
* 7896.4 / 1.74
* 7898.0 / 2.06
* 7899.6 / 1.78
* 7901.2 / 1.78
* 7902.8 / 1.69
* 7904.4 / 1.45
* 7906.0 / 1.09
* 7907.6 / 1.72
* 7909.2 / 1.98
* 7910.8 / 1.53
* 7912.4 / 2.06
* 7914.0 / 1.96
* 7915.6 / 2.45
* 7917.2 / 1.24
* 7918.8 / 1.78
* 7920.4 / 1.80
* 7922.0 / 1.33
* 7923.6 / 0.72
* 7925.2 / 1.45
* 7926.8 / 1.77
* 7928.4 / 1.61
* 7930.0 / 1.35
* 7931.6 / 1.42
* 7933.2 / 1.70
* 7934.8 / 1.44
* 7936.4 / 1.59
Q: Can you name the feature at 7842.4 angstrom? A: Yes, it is [S II] 6716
